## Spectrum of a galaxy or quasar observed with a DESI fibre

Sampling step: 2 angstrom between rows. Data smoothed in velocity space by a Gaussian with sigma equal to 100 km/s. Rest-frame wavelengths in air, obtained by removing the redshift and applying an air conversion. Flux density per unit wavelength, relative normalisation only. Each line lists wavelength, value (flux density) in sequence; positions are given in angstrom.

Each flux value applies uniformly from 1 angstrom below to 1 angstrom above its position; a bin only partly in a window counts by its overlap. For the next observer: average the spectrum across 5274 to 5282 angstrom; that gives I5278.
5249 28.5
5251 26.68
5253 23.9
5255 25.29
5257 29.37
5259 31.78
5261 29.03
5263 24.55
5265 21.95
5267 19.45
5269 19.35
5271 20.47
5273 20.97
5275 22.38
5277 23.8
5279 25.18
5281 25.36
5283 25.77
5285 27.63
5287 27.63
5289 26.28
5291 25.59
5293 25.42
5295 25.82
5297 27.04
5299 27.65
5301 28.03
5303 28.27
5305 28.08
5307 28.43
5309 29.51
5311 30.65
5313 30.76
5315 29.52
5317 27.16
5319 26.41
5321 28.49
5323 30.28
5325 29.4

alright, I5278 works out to 24.2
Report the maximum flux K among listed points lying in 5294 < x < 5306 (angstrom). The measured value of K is 28.27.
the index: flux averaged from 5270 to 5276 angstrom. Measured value 21.3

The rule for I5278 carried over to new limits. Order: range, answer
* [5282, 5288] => 27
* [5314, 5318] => 28.3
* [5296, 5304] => 27.7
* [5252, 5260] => 27.6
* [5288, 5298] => 26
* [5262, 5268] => 22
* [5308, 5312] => 30.1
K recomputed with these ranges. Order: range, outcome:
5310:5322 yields 30.76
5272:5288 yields 27.63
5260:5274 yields 29.03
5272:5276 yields 22.38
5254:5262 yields 31.78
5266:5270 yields 19.45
